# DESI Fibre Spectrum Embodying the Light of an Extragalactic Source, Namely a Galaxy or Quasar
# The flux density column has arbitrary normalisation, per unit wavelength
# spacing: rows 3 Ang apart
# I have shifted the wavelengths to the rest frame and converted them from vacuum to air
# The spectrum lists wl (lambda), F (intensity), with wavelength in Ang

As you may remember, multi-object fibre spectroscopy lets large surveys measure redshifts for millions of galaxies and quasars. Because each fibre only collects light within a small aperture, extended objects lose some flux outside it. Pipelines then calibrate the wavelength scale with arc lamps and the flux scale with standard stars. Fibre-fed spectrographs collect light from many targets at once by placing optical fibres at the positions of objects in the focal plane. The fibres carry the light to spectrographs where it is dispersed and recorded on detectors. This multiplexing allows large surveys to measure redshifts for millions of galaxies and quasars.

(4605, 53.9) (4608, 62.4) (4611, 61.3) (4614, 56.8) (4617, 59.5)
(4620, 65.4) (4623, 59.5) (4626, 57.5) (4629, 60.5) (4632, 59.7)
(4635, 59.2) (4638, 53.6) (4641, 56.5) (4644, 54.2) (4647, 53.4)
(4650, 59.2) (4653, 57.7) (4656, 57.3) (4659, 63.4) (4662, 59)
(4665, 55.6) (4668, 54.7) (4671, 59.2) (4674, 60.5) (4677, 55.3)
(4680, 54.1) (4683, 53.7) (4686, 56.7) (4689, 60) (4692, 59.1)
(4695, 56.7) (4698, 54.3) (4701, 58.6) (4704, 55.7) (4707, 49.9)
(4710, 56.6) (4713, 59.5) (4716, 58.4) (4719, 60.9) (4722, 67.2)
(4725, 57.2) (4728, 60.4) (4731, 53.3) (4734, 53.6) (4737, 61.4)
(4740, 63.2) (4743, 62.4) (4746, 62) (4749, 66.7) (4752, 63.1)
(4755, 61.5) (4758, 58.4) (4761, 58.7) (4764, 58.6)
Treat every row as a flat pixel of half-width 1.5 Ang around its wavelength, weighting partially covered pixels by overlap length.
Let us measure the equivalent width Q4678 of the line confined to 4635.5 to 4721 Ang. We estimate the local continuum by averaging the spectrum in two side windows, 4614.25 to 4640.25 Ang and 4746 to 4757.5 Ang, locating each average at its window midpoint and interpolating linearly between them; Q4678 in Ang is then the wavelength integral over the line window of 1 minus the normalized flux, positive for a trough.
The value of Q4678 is 5.3 Ang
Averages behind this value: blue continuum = 59.2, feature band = 57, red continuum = 63.1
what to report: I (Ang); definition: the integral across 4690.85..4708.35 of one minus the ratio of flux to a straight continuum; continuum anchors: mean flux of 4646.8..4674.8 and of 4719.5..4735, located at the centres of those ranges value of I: 0.8 Ang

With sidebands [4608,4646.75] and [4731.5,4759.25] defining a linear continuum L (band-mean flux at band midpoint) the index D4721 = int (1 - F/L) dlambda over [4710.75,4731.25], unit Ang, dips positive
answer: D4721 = 0.26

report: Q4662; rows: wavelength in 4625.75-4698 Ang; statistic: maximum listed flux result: 63.4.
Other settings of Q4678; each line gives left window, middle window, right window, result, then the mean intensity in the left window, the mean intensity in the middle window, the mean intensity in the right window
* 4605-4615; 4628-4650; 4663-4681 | 0.5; 59.4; 56.8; 56.7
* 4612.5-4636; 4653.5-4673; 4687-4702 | 0.1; 59.8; 58.2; 57.7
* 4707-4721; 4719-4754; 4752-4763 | -1.1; 58.2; 61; 60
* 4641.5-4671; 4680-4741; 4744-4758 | 2.8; 57.2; 57.7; 62.8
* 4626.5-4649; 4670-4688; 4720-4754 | 0.6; 56.8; 56.6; 61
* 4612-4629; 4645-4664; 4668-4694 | 0.1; 59.9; 58.2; 57.2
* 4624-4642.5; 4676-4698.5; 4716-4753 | 1.2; 57.9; 56.3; 60.8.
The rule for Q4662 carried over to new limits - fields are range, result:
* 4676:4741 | 67.2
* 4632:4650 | 59.7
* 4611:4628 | 65.4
